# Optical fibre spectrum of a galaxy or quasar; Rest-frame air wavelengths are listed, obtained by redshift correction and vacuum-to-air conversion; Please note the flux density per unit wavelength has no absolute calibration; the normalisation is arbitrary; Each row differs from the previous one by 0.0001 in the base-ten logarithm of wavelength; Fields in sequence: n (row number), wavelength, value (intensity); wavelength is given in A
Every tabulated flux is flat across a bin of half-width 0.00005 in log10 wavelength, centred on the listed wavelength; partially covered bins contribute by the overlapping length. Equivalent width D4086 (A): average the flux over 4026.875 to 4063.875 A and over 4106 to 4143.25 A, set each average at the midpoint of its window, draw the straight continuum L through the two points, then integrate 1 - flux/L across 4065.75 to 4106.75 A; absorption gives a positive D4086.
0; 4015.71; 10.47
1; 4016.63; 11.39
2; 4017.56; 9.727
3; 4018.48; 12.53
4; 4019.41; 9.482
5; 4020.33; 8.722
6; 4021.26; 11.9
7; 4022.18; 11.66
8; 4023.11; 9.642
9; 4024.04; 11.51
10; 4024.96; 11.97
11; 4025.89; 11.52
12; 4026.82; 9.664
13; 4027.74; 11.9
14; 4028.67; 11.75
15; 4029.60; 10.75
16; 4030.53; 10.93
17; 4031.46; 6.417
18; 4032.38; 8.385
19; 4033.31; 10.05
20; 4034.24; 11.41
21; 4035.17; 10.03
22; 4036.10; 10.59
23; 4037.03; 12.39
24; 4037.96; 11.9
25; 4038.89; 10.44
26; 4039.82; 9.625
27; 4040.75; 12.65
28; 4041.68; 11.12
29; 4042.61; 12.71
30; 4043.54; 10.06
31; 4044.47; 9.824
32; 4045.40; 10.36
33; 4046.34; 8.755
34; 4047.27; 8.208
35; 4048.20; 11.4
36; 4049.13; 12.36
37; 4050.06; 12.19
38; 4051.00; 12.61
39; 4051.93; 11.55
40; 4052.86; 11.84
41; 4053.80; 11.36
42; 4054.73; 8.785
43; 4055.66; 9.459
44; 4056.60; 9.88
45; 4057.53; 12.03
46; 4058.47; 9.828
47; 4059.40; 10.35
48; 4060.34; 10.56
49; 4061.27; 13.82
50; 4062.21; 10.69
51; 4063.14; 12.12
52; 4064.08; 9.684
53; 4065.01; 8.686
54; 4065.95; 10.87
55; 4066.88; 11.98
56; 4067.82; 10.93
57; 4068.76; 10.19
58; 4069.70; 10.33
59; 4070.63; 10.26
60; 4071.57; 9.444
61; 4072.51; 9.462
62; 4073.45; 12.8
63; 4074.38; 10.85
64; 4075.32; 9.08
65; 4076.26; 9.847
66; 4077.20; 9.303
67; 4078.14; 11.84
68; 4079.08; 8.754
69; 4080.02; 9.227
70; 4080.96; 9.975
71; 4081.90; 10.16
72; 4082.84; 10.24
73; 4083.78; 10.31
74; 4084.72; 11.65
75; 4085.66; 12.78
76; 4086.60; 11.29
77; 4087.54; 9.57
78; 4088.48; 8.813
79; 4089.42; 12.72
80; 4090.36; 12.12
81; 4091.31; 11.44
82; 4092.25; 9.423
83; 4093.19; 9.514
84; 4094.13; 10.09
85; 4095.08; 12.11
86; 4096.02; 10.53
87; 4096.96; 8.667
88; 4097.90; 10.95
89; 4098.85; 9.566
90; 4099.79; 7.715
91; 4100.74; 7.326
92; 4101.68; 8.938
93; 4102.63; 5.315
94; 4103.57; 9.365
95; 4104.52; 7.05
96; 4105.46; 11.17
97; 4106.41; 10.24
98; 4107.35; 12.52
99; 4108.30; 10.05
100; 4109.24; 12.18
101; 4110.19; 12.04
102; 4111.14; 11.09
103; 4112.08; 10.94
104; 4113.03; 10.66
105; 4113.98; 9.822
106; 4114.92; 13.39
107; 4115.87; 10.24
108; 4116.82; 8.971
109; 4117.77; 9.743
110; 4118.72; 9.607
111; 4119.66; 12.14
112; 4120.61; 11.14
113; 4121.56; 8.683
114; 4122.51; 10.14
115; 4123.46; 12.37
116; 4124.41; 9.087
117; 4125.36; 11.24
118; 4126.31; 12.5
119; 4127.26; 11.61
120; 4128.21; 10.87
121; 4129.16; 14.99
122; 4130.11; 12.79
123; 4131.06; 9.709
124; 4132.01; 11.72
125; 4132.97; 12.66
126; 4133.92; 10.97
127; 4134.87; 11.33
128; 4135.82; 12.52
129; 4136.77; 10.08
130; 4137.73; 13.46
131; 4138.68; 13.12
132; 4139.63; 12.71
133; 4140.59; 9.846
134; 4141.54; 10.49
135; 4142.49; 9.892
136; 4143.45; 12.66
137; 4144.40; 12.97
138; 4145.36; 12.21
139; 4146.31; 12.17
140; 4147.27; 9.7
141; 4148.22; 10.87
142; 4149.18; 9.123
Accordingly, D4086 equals 3.4 A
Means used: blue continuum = 10.8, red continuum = 11.2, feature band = 10.1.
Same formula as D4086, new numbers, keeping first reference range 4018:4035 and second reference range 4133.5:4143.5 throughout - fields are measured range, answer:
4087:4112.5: 2.56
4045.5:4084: 1.21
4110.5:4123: 0.88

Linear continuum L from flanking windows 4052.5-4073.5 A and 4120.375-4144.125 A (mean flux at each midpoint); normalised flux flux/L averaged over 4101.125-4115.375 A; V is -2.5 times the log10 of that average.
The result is 0.09 mag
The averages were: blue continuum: 10.6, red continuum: 11.5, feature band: 10.3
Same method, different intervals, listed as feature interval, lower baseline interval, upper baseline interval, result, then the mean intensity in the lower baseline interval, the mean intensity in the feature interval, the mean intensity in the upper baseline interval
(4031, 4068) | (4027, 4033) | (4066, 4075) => -0.037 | 10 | 10.7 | 10.7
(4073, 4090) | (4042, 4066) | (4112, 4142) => 0.043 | 10.8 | 10.5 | 11.2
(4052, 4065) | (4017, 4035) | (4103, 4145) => -0.003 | 10.5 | 10.8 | 11.1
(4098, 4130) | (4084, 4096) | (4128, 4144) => 0.096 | 10.9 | 10.4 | 11.8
